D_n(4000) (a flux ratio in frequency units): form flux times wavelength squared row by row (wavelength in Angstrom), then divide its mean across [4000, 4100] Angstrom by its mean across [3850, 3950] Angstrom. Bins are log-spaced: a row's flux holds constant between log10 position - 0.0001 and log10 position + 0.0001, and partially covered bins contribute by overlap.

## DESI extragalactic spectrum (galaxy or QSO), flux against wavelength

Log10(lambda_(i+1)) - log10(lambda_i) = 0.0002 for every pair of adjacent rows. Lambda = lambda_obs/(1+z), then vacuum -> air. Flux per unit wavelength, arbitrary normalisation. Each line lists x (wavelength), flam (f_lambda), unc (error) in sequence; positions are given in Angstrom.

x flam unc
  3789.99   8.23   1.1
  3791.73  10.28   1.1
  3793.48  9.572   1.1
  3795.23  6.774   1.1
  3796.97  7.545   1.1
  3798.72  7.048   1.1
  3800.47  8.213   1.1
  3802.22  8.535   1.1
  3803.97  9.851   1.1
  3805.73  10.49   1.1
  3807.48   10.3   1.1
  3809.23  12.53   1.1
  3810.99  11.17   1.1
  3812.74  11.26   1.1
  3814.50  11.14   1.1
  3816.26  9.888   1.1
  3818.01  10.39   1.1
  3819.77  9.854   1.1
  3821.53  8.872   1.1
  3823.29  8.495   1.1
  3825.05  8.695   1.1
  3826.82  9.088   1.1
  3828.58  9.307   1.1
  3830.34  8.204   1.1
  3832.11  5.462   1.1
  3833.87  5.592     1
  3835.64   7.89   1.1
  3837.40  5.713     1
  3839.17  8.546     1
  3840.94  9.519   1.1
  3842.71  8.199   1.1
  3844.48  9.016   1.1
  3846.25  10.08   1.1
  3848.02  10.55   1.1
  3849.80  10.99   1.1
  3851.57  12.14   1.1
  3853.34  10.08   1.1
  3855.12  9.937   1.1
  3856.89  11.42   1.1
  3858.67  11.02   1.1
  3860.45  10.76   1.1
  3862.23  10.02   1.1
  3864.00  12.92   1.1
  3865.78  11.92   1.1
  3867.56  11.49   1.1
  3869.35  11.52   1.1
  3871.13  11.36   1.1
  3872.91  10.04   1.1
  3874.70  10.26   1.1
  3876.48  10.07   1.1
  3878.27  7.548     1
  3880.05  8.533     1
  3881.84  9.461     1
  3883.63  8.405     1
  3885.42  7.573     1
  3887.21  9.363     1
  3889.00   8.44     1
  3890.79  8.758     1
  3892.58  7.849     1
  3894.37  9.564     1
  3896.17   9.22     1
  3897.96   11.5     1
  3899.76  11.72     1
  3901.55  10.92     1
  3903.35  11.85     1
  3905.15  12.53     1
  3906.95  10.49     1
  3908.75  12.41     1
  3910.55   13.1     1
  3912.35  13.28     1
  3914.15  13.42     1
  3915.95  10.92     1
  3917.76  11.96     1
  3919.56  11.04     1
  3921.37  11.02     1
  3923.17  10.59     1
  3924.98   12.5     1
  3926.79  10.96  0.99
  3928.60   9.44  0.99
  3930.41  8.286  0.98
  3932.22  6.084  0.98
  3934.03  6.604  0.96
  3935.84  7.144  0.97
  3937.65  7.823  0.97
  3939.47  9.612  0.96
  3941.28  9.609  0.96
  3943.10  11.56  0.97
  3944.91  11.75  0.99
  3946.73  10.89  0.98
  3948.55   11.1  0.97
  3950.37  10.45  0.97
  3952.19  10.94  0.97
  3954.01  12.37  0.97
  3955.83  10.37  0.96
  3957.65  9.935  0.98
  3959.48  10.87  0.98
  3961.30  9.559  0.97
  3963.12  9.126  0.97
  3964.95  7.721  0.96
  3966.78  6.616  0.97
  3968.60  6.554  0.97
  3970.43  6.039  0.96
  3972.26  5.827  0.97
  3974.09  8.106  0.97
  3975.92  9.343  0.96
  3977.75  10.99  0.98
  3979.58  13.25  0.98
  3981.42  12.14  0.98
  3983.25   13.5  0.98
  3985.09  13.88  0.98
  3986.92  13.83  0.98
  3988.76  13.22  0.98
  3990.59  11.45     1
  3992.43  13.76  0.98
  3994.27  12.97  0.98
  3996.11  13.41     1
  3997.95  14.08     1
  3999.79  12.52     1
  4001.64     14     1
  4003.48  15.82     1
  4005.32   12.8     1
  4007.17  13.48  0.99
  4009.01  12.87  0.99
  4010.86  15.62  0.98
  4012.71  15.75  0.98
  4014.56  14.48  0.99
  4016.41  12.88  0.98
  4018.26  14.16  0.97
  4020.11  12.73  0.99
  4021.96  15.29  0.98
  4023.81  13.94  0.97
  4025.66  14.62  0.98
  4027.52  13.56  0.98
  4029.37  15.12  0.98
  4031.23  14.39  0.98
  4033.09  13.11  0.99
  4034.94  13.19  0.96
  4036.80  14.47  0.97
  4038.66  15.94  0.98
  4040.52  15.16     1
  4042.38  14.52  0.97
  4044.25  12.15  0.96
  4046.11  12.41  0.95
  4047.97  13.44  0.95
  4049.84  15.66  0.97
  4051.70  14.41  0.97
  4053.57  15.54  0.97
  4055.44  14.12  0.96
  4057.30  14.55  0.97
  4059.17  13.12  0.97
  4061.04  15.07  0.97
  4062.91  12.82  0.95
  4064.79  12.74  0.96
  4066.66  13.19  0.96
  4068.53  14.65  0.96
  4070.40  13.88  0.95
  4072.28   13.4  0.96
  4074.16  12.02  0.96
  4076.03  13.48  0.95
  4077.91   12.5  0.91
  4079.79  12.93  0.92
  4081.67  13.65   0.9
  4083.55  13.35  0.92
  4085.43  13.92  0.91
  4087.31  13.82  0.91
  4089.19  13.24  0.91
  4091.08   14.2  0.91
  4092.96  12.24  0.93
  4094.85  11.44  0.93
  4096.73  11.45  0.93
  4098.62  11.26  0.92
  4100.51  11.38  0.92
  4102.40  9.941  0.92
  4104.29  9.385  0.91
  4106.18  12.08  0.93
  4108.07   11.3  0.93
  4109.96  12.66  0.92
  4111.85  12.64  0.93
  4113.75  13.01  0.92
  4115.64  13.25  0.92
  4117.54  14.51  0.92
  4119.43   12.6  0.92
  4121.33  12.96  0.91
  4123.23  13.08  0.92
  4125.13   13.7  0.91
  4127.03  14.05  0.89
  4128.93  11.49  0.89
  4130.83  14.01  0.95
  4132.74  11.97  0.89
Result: 1.4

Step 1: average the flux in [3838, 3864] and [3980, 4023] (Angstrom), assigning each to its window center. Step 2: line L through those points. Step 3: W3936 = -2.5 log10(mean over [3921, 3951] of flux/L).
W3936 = 0.25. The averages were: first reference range 10.2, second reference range 13.7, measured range 9.7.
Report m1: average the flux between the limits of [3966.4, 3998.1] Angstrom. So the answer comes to 11.1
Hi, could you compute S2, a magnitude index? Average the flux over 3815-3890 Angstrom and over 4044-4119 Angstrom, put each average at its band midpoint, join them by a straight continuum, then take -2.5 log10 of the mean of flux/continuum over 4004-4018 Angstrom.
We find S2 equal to -0.18 mag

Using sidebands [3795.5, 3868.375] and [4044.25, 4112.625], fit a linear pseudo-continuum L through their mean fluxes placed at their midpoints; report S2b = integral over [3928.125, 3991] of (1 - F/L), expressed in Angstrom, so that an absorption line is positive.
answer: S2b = 8.2 Angstrom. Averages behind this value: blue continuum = 9.59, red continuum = 13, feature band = 9.88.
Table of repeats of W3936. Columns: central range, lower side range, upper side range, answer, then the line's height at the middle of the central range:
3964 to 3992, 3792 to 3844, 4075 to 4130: 0.08 mag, 11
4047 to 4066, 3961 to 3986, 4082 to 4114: -0.24 mag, 11.3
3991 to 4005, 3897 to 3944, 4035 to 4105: -0.14 mag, 12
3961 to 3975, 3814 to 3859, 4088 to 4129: 0.41 mag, 10.7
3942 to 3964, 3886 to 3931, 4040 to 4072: 0.10 mag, 11.8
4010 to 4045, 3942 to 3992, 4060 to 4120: -0.23 mag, 11.6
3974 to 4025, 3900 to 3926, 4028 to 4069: 0.00 mag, 13.3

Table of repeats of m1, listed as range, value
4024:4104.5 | 13.4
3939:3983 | 9.84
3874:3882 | 9.13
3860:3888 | 10.1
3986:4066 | 13.9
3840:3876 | 10.7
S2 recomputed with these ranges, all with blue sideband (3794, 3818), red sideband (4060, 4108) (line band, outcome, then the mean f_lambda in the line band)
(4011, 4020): -0.19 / 14.3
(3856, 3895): 0.05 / 9.92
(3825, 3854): 0.14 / 8.76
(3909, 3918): -0.16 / 12.6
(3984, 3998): -0.14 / 13.3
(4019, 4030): -0.18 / 14.2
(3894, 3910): -0.05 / 11.2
